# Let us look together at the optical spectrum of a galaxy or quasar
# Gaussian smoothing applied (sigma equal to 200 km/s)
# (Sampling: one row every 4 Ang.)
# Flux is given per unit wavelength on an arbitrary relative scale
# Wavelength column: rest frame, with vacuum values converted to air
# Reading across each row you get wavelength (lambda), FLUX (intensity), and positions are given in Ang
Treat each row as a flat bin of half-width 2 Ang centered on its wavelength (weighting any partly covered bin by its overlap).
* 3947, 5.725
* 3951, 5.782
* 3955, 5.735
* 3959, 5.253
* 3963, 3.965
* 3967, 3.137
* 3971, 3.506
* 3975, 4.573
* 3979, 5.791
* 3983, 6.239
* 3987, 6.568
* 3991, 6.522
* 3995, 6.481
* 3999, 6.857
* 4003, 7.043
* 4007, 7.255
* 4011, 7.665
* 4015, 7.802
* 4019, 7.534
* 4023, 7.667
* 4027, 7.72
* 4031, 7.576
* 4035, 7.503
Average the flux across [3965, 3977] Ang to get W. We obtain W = 3.74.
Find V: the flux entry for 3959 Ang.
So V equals 5.253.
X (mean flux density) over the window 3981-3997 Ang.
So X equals 6.45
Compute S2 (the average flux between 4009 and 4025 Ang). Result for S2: 7.67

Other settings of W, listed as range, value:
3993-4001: 6.67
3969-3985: 5.03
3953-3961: 5.49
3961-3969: 3.55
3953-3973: 4.32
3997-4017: 7.32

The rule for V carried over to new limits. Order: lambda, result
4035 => 7.503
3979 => 5.791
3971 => 3.506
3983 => 6.239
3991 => 6.522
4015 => 7.802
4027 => 7.72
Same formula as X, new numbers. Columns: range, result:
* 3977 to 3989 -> 6.2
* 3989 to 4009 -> 6.83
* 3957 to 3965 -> 4.61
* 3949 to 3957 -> 5.76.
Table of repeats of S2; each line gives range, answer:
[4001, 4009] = 7.15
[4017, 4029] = 7.64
